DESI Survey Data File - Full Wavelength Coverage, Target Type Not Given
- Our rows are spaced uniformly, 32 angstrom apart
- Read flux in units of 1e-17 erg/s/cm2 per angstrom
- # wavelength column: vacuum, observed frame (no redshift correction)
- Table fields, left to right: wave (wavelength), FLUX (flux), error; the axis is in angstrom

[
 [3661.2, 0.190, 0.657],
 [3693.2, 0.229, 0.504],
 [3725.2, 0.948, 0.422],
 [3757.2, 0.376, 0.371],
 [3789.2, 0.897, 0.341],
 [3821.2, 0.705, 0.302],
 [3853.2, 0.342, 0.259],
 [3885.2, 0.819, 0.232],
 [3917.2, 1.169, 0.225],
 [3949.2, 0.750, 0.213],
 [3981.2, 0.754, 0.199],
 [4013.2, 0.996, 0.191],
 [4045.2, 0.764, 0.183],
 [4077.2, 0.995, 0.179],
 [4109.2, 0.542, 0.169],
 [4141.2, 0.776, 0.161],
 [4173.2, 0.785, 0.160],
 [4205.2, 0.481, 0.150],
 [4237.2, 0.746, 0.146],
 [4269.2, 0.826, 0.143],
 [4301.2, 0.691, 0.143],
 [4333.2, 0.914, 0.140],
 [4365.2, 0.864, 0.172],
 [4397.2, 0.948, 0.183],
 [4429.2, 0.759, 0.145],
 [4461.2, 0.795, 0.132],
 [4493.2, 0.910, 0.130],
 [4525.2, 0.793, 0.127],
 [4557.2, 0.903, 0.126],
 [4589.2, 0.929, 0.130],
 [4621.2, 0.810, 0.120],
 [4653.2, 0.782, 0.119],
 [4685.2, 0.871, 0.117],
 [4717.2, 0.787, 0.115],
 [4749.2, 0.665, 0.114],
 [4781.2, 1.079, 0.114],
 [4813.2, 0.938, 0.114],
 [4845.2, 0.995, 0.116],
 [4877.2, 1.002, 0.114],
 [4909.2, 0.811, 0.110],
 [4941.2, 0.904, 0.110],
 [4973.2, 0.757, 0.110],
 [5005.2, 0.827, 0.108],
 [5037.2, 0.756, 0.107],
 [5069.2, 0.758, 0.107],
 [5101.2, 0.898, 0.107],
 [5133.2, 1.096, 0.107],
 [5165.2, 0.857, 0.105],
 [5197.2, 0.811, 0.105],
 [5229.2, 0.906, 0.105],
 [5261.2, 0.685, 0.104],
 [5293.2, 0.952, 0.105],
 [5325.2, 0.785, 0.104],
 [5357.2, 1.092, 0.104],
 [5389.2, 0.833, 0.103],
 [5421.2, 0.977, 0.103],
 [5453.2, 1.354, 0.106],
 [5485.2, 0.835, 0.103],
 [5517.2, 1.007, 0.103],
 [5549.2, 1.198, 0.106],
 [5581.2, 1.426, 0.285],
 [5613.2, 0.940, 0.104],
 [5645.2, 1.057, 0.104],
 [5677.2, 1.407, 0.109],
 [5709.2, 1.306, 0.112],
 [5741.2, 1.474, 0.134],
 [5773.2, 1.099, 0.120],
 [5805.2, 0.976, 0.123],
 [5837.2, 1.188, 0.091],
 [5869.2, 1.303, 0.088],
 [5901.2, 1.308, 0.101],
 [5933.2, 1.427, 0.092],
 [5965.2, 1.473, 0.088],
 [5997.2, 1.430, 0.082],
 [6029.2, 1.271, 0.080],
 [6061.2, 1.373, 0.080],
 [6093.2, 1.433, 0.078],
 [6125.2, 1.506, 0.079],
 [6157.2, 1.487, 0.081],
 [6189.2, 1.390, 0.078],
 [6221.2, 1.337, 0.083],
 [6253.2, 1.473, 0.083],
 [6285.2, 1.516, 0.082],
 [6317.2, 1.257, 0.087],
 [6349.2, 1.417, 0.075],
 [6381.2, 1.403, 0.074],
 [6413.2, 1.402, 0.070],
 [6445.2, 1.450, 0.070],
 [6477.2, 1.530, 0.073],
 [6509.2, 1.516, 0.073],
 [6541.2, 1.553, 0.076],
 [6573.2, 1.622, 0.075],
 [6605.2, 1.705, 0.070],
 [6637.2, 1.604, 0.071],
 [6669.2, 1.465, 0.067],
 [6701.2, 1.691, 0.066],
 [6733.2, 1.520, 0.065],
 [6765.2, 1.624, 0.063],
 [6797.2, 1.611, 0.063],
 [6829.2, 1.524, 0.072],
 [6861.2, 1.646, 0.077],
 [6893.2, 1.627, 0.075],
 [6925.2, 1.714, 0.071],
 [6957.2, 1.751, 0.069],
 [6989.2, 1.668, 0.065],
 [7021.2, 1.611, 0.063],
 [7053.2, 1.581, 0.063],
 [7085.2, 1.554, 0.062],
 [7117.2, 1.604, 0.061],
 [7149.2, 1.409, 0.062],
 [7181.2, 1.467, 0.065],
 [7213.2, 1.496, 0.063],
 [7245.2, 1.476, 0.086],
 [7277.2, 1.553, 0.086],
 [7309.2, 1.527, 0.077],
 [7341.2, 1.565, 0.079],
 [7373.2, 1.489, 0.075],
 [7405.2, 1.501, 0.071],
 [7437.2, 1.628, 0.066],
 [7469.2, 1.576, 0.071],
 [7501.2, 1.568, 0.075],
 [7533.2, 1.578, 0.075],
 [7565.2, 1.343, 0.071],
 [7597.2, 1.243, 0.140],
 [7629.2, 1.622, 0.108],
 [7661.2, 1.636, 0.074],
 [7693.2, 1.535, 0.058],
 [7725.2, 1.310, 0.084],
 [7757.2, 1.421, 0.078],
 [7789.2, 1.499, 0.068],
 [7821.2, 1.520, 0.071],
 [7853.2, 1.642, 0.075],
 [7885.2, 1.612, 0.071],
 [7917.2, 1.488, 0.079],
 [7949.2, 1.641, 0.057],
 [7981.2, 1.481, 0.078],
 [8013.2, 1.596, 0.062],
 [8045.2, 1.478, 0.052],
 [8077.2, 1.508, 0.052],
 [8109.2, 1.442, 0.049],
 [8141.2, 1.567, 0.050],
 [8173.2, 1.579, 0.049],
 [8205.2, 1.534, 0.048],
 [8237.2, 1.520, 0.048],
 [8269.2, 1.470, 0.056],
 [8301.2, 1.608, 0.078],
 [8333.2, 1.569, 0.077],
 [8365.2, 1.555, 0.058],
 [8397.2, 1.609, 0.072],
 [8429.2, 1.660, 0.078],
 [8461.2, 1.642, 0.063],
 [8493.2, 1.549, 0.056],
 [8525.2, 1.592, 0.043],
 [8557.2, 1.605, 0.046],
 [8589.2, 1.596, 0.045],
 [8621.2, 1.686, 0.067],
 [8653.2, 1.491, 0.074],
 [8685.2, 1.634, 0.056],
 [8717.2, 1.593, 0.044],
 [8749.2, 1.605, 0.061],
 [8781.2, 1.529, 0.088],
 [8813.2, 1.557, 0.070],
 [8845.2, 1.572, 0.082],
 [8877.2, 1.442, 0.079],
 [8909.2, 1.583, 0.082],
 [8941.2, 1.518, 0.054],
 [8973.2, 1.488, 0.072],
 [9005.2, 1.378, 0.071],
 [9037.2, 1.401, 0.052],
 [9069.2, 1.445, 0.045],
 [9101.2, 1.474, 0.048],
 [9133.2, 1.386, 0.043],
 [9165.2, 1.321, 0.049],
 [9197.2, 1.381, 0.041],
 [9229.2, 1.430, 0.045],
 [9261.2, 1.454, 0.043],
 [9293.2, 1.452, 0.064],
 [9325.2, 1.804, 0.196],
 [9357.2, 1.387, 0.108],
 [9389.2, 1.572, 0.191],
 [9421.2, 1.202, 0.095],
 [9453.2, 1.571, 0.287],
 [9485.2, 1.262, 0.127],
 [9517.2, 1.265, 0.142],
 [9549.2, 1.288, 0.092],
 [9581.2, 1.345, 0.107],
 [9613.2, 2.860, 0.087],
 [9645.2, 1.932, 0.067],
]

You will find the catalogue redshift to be 0.47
